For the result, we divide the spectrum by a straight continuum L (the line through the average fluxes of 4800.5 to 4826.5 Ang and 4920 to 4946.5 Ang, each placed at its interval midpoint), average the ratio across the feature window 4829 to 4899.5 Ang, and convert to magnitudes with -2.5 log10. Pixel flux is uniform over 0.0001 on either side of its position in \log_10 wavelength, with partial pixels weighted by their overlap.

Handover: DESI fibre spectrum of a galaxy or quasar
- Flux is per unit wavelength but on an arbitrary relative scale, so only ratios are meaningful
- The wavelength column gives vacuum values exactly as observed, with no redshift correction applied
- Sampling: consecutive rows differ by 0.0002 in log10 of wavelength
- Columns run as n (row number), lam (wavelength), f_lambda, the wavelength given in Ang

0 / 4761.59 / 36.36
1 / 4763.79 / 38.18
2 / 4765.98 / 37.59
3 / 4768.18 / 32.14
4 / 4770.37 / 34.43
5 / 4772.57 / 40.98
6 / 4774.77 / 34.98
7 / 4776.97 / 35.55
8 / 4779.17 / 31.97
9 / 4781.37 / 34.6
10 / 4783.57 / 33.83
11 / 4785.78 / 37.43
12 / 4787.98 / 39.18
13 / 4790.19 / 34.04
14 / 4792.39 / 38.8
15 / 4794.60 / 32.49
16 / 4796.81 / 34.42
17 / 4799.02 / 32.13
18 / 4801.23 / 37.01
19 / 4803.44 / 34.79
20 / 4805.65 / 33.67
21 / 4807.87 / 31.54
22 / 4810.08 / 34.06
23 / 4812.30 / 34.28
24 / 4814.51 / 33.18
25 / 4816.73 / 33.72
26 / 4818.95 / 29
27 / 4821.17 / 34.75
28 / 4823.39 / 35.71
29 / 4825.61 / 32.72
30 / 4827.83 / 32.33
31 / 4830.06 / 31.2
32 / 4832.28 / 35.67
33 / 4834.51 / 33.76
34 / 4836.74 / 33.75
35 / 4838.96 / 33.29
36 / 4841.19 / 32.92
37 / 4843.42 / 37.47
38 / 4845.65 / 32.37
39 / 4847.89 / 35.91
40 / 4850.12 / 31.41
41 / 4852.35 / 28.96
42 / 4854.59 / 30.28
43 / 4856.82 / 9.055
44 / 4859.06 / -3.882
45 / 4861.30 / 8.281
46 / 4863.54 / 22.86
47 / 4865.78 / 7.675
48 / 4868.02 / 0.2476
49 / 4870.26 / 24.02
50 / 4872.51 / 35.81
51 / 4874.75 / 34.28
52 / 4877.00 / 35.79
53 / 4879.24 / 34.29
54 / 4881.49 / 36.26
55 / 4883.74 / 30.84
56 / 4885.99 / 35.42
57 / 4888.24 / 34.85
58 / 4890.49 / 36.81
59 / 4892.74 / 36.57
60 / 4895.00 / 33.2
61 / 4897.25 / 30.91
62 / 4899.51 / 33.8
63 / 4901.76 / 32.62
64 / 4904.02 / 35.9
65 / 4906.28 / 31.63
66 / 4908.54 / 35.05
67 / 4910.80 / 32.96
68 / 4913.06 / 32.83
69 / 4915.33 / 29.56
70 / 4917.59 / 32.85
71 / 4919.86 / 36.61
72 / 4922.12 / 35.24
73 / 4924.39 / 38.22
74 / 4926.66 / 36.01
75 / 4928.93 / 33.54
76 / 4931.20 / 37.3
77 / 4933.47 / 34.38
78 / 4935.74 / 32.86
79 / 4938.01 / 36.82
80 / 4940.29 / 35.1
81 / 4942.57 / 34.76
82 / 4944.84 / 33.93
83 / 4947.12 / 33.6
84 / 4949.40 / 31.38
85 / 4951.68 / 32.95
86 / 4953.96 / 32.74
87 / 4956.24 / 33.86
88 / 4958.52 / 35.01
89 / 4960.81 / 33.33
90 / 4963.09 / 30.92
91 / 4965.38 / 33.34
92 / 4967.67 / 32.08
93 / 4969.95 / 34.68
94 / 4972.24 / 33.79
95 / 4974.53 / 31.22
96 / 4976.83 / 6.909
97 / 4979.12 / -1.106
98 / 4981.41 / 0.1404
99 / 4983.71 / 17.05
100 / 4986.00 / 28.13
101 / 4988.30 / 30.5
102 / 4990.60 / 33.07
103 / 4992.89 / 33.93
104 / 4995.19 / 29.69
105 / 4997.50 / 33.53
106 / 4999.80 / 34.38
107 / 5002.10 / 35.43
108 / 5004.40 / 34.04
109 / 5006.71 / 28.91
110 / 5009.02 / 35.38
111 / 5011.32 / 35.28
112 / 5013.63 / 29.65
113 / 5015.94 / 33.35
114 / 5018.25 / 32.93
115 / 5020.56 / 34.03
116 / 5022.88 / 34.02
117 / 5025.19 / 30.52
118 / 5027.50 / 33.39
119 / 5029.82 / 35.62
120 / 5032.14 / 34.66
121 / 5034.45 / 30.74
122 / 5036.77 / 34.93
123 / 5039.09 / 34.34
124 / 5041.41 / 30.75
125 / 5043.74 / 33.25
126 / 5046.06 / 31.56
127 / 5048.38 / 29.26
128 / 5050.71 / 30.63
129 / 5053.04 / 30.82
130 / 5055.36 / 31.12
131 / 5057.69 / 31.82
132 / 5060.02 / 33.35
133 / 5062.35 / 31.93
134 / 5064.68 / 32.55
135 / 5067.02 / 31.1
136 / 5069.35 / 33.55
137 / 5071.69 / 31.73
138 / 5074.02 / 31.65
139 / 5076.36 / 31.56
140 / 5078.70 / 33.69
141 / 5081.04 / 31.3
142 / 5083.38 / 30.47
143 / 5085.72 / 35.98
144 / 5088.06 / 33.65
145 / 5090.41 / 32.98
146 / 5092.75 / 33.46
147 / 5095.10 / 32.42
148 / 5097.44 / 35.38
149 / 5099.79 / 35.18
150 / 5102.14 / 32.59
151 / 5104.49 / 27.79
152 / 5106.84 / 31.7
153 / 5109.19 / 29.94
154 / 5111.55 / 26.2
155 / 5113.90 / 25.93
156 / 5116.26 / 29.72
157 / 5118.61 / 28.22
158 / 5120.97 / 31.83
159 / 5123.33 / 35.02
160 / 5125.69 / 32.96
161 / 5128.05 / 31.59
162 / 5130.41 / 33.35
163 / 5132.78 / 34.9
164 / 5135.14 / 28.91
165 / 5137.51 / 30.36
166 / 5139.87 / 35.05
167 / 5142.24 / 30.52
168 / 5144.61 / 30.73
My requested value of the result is 0.20 mag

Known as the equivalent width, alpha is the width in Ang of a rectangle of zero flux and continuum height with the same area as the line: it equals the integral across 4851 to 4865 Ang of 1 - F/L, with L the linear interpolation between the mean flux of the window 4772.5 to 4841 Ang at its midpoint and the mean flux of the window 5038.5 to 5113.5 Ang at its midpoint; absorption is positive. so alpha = 7.4 Ang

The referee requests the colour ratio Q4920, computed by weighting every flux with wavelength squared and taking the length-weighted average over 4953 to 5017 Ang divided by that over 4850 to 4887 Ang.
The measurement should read 1.29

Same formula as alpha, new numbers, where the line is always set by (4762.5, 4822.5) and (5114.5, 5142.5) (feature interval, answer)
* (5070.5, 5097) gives -0.43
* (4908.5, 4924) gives -0.02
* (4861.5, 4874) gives 5.94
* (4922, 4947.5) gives -1.28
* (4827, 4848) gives 0.35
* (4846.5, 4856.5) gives 1.28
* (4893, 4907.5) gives 0.25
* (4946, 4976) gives 0.50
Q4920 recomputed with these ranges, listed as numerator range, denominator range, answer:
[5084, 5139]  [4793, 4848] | 1.06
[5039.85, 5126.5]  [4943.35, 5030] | 1.10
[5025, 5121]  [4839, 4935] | 1.14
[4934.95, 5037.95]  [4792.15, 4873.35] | 1.13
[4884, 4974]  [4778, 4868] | 1.18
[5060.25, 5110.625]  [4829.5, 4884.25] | 1.33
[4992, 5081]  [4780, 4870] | 1.19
